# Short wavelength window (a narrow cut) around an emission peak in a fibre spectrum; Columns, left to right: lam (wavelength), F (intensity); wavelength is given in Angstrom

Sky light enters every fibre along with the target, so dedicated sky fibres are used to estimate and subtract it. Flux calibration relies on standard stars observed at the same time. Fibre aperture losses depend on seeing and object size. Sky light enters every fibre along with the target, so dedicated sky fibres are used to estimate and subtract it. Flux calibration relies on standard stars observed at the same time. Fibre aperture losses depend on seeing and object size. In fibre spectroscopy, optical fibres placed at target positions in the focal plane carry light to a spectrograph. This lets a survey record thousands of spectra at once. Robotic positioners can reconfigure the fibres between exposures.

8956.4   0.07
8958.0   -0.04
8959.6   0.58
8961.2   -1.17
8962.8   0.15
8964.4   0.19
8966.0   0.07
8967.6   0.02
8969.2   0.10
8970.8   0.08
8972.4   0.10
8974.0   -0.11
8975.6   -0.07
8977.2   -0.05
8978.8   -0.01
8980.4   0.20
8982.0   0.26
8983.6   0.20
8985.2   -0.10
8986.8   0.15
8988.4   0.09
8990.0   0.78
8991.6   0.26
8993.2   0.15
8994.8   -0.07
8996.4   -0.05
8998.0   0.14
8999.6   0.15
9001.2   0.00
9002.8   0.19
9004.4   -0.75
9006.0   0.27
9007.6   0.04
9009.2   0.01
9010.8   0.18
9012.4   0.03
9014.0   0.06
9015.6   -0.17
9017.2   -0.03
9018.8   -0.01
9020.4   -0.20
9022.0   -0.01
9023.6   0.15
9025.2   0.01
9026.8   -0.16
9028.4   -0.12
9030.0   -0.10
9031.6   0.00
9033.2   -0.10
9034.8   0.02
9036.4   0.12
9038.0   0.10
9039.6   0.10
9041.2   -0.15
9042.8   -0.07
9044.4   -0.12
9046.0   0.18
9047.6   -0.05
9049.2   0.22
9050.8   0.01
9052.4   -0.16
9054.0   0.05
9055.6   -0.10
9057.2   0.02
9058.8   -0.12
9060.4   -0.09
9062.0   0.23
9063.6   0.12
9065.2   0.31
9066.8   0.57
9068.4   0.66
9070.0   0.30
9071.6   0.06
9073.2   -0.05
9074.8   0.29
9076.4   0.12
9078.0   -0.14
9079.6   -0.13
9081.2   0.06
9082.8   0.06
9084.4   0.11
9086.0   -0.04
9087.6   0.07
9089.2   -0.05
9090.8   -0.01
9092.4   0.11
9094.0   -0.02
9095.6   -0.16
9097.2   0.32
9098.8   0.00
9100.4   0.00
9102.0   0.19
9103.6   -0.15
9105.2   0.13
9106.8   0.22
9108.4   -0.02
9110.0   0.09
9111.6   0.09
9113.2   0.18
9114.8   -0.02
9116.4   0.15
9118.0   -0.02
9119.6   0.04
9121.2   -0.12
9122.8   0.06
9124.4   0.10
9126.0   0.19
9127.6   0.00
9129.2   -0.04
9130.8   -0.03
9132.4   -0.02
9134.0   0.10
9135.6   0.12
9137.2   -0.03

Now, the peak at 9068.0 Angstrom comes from Hgamma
